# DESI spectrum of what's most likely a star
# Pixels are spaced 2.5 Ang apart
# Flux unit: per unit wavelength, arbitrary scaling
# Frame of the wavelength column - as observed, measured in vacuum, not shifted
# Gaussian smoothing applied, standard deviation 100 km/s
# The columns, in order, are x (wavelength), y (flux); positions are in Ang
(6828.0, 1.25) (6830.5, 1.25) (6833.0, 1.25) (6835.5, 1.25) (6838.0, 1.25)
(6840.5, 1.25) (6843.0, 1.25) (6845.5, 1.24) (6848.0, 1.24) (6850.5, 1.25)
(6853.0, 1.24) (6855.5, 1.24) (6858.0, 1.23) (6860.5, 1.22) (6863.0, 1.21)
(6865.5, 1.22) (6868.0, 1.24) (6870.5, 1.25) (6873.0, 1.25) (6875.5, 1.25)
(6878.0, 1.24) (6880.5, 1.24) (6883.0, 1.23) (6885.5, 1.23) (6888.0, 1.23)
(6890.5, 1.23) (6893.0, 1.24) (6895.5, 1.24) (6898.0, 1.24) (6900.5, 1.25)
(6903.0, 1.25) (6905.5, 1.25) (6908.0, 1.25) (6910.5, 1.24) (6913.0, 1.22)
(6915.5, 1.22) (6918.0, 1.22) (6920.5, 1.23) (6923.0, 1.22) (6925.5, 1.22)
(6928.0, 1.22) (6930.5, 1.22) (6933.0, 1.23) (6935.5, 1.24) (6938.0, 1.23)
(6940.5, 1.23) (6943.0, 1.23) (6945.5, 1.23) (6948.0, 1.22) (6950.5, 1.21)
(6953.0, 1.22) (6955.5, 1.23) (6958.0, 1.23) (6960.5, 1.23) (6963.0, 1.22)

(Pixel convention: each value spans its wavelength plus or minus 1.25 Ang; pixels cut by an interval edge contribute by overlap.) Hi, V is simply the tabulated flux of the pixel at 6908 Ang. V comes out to 1.25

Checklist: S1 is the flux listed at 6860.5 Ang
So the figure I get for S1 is 1.22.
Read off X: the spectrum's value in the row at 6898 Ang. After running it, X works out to 1.24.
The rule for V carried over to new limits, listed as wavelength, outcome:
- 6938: 1.23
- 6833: 1.25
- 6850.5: 1.25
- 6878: 1.24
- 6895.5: 1.24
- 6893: 1.24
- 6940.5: 1.23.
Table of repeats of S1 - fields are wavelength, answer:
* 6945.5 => 1.23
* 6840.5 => 1.25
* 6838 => 1.25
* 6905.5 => 1.25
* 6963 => 1.22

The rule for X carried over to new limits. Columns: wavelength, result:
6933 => 1.23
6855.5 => 1.24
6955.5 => 1.23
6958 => 1.23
